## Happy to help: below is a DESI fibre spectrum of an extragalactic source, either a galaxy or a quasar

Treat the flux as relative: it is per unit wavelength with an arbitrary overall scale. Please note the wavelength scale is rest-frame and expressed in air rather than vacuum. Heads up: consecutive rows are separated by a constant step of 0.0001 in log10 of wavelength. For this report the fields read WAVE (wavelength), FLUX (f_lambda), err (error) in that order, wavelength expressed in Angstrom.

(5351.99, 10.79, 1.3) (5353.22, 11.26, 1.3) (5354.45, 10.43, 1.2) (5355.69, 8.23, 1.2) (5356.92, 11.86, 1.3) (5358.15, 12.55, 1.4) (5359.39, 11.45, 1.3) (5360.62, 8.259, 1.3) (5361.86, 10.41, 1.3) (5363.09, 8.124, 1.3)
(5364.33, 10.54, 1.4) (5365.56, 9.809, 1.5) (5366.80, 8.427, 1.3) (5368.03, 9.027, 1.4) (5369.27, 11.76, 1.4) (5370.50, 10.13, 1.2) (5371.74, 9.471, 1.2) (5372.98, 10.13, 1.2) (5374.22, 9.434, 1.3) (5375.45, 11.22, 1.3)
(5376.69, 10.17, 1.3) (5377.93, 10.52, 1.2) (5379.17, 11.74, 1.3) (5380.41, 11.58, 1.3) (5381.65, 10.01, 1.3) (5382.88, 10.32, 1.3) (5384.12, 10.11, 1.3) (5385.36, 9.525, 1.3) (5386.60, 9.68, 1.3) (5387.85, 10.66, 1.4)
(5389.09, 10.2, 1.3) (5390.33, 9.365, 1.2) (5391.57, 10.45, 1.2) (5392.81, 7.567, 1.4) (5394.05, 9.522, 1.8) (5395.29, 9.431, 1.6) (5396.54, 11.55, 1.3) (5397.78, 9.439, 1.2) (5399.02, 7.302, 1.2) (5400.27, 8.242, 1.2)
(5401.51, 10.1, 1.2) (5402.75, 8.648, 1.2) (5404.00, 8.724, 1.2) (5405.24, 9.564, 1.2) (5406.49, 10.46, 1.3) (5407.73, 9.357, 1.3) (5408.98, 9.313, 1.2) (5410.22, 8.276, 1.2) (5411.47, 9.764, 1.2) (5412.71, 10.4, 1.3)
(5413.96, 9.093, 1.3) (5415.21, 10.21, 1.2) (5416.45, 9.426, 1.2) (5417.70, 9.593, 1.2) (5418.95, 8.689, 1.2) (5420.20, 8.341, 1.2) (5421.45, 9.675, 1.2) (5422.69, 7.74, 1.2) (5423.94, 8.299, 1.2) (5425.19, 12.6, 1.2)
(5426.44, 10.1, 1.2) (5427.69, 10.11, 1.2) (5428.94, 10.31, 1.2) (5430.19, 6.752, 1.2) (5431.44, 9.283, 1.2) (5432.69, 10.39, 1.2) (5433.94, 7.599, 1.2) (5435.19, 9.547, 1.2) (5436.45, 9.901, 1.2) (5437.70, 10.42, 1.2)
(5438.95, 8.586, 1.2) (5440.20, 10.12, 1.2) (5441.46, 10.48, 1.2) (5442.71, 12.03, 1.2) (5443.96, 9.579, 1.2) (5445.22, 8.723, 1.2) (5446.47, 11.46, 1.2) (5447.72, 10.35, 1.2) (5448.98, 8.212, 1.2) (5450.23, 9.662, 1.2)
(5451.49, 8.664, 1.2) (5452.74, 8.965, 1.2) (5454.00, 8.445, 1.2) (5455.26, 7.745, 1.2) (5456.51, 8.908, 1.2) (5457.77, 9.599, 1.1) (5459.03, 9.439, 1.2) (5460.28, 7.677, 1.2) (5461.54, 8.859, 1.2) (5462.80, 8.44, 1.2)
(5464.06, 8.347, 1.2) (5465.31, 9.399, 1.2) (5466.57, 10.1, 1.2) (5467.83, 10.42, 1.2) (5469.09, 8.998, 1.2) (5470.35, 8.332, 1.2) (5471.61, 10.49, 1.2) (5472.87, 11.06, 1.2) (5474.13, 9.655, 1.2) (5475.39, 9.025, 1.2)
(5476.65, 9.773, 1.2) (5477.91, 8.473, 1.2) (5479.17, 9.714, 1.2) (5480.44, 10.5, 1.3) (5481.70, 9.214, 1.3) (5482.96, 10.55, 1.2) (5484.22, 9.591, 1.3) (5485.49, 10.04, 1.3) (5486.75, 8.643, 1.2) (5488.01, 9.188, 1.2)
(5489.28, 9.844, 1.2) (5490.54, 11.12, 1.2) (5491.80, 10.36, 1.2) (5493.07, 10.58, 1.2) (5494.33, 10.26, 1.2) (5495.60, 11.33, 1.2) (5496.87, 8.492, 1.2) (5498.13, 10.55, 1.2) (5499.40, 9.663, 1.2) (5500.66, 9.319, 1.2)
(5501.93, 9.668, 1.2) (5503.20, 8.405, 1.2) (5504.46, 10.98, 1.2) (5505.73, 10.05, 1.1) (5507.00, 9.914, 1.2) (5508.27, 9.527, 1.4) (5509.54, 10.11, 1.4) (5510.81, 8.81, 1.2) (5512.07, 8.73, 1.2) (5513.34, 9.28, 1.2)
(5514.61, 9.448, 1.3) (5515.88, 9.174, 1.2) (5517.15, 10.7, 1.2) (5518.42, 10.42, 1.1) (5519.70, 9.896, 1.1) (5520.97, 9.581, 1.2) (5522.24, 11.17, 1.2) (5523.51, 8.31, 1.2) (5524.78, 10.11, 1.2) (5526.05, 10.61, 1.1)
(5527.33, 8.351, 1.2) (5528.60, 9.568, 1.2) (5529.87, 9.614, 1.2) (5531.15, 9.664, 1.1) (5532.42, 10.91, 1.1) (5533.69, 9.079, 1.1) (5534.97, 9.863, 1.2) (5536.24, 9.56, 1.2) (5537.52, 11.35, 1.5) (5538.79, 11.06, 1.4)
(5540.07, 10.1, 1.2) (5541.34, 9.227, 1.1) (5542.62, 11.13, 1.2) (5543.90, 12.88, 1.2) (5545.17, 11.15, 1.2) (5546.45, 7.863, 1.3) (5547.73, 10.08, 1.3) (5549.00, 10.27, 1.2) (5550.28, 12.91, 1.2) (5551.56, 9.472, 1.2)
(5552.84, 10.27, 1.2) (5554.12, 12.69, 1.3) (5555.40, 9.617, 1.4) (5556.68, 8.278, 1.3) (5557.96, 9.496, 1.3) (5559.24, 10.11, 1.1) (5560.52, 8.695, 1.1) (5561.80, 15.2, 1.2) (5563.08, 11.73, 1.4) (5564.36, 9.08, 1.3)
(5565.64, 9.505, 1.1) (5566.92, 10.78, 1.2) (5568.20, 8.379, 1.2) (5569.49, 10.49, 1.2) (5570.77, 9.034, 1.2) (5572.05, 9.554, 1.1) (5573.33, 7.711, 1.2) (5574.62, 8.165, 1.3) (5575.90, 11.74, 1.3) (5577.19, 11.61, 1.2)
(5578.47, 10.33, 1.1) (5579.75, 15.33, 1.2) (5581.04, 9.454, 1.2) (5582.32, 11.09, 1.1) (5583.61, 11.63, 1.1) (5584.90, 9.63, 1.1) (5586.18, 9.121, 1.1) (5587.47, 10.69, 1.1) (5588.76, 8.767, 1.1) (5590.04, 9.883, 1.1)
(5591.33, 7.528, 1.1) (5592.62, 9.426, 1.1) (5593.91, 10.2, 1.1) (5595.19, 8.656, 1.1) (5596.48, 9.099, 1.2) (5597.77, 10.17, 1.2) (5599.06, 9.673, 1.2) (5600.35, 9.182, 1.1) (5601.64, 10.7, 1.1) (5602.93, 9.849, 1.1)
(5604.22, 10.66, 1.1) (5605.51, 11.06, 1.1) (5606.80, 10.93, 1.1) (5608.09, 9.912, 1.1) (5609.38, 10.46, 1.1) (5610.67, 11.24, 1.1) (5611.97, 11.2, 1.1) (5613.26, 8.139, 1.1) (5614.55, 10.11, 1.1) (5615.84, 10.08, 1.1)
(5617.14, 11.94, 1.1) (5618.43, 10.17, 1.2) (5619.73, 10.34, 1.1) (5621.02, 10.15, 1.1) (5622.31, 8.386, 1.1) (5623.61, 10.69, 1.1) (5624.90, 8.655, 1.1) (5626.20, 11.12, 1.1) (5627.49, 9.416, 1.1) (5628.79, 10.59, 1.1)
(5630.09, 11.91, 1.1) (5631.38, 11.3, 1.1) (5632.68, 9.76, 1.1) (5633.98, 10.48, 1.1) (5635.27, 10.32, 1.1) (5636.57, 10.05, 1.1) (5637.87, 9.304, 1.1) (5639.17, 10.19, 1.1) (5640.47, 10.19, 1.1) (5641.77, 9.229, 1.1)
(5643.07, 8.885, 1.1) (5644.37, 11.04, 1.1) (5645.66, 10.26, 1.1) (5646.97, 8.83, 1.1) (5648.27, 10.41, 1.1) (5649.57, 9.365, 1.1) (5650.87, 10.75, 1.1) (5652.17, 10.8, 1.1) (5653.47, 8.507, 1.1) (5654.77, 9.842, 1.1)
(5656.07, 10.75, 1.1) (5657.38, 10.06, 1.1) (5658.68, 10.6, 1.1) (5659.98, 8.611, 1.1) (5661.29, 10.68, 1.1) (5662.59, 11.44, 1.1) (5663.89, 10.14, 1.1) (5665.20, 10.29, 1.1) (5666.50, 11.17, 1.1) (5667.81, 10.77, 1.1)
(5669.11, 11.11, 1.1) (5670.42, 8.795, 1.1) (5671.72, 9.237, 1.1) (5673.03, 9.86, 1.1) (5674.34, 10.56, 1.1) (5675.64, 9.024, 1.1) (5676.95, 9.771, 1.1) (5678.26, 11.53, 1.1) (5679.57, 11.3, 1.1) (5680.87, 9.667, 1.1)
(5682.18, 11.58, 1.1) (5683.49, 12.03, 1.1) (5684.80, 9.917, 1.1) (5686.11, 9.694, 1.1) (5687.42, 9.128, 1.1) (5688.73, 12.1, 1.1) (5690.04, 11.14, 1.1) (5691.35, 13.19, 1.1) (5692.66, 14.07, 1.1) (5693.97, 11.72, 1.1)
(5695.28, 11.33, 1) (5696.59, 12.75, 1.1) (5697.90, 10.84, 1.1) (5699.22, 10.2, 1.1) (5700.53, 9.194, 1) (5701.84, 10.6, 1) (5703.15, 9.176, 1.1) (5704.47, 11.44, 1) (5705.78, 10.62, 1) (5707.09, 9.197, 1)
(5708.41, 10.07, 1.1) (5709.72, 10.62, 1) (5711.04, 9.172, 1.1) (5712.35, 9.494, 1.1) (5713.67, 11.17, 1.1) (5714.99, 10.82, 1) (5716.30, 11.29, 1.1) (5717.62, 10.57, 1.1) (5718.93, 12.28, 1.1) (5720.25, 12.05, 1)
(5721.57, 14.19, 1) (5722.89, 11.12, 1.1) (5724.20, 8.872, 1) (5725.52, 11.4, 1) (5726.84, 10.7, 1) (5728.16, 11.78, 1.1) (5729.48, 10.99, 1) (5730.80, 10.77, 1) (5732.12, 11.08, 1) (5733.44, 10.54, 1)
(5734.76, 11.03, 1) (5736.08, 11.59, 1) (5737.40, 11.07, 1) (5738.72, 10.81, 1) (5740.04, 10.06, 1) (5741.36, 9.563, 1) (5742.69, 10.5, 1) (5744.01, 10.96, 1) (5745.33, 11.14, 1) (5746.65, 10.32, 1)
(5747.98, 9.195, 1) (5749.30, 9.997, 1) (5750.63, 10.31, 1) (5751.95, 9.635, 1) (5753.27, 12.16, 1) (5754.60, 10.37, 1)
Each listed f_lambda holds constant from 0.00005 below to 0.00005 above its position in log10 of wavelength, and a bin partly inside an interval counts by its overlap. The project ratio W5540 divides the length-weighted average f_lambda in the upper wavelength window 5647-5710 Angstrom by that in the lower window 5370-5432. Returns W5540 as 1.09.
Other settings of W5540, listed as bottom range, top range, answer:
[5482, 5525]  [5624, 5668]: 1.04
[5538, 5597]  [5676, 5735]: 1.07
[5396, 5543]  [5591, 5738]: 1.09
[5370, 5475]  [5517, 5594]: 1.06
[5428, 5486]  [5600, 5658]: 1.08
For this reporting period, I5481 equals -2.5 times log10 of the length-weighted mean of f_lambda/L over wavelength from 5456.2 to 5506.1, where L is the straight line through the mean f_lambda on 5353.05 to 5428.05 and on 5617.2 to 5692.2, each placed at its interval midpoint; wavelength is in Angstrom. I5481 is 0.04 mag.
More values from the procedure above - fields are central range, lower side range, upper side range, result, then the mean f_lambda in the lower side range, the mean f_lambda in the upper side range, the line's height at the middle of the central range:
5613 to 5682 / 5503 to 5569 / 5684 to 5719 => 0.043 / 10.1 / 10.8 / 10.6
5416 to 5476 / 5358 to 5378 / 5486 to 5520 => 0.056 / 10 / 9.79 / 9.89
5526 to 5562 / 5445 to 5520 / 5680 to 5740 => -0.033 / 9.56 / 11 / 9.93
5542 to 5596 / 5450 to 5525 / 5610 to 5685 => -0.036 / 9.56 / 10.2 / 9.89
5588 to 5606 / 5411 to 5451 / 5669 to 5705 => 0.078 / 9.6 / 10.7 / 10.3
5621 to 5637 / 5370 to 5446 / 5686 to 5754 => 0.030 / 9.67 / 10.8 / 10.5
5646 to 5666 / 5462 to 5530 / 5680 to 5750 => 0.048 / 9.7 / 10.8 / 10.5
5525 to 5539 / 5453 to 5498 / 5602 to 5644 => -0.017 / 9.51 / 10.2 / 9.78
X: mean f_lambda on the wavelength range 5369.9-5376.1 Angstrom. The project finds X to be 10.1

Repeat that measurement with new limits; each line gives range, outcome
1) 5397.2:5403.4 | 8.74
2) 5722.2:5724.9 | 10.1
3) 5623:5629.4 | 10.1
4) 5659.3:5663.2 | 10.2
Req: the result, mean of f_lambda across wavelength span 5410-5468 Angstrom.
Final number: 9.38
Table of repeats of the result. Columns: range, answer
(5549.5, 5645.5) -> 10.2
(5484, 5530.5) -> 9.77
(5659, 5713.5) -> 10.6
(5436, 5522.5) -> 9.63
